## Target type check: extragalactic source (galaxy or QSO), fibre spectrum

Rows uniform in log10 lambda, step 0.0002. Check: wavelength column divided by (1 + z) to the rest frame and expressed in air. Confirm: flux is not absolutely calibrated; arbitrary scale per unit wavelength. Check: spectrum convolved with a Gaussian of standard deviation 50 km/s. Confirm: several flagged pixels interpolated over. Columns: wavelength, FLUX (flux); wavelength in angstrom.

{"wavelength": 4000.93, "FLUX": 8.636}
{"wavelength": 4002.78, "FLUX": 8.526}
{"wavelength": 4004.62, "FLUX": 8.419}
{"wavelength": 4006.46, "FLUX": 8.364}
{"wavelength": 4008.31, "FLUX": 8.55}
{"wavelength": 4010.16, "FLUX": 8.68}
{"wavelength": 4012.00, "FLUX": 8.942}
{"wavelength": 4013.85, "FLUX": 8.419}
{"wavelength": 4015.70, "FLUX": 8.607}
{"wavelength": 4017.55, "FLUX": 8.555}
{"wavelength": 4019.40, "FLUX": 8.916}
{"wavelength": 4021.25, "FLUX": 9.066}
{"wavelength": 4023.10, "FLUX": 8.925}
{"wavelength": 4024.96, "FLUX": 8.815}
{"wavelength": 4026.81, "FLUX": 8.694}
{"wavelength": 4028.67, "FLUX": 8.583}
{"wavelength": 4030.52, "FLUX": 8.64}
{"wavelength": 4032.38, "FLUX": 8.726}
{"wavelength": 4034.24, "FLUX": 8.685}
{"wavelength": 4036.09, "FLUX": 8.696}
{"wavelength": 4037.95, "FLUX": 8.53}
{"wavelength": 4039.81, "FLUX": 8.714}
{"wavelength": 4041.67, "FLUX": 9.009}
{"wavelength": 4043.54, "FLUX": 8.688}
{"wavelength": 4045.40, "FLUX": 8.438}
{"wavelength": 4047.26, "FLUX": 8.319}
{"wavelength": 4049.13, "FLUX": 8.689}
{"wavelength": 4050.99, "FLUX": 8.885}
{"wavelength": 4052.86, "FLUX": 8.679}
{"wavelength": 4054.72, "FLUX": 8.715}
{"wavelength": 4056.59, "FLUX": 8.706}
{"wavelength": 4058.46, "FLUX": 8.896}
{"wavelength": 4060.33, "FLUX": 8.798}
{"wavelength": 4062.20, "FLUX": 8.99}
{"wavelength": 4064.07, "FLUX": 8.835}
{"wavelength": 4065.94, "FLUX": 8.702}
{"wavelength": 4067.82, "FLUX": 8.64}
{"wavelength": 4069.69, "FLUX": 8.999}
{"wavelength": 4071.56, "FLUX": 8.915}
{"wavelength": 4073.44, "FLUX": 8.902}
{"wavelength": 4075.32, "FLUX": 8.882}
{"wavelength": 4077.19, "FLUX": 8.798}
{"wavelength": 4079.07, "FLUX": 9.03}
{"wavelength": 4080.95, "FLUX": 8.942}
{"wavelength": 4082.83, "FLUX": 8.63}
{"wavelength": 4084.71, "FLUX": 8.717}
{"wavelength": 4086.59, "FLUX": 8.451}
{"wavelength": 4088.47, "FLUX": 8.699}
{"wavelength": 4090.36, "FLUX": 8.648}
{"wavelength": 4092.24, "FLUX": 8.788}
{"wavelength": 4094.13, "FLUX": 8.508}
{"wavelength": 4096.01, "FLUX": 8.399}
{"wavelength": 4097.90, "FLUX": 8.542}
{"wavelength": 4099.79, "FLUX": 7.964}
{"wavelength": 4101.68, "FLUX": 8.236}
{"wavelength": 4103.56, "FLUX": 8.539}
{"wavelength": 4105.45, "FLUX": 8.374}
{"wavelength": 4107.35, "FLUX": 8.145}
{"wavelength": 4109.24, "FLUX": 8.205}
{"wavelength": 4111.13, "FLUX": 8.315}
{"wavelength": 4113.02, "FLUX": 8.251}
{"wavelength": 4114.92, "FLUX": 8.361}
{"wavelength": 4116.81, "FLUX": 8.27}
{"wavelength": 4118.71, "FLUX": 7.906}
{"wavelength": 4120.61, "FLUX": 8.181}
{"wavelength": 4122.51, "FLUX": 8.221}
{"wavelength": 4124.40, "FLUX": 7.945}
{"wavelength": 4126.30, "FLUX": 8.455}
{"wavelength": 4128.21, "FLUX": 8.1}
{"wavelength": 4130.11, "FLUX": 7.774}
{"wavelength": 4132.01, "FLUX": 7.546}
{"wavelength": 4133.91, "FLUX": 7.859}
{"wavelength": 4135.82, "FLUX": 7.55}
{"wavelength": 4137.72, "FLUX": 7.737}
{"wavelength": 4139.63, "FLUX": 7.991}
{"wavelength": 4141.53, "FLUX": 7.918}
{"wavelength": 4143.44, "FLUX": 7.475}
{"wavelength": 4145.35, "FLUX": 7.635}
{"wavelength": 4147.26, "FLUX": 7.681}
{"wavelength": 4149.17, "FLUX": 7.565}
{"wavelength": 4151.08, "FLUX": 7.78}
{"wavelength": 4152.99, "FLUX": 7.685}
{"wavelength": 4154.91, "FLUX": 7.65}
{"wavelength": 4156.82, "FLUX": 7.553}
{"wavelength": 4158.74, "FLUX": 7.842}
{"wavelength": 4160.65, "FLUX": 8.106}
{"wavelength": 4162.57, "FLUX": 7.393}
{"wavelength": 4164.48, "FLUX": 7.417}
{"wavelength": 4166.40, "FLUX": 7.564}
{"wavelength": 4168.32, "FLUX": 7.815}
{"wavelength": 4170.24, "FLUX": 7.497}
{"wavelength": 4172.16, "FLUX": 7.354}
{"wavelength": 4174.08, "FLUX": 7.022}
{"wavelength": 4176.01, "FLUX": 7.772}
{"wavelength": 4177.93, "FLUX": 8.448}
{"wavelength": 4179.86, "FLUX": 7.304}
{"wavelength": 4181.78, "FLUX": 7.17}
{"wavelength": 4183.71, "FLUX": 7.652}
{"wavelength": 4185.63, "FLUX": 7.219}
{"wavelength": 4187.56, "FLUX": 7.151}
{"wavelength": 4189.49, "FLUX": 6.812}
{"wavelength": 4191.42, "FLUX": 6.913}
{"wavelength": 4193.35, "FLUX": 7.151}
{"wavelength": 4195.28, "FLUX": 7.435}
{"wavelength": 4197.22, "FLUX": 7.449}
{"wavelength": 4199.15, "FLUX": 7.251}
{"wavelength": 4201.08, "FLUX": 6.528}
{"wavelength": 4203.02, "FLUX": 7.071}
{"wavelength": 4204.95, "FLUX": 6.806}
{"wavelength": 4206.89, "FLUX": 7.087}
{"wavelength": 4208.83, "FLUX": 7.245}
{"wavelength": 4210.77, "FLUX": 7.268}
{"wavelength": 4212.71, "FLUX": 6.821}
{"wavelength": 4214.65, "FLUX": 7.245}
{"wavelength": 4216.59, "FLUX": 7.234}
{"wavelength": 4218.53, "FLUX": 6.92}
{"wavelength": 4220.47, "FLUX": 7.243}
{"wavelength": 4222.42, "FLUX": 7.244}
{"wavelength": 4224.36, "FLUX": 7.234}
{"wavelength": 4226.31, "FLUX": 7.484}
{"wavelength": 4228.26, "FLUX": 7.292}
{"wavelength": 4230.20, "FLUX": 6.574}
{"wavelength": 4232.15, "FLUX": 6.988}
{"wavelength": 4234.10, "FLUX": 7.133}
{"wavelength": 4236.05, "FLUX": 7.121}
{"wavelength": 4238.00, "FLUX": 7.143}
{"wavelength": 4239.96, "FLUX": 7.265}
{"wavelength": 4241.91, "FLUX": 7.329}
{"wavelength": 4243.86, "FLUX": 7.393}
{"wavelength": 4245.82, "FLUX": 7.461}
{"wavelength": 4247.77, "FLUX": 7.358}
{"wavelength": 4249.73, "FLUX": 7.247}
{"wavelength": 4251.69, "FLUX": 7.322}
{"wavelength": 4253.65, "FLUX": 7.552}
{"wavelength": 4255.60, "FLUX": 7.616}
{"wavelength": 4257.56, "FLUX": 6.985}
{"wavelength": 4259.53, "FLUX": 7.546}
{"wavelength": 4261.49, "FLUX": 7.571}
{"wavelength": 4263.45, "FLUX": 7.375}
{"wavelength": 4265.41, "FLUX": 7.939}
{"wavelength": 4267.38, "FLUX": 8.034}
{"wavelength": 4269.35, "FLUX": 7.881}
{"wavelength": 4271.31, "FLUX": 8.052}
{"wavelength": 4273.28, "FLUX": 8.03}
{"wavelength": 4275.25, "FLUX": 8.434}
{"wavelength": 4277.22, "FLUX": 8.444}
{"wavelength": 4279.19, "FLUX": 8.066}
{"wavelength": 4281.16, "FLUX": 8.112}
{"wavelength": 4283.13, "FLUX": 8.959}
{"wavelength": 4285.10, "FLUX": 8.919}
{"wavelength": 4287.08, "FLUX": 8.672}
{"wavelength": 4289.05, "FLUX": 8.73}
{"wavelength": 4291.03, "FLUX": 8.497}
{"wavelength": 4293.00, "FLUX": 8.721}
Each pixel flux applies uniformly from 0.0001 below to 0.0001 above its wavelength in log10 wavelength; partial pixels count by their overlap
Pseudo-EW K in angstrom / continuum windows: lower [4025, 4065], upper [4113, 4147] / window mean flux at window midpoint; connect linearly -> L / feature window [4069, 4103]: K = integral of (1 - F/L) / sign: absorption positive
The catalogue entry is -1.3 angstrom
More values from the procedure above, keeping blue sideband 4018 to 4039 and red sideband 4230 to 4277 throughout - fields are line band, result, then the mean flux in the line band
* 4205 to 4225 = 1.5 angstrom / 7.14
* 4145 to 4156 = 0.6 angstrom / 7.67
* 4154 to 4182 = 1.3 angstrom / 7.61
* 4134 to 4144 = 0.5 angstrom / 7.75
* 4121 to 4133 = 0.3 angstrom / 8.02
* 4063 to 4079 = -0.6 angstrom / 8.85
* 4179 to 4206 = 2.4 angstrom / 7.14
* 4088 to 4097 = -0.2 angstrom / 8.6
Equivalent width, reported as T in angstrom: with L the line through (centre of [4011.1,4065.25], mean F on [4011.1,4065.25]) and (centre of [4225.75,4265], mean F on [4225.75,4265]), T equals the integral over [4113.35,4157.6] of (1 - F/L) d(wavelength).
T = 1.0 angstrom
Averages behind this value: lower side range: 8.73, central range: 7.87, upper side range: 7.3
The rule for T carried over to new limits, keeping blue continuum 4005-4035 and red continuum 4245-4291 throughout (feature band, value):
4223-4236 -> 1.51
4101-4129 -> 0.57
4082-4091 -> -0.15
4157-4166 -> 0.65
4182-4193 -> 1.39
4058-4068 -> -0.30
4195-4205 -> 1.30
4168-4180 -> 0.90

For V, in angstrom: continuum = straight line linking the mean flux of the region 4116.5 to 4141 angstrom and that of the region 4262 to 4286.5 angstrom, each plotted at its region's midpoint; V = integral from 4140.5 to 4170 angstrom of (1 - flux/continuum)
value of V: 1.2 angstrom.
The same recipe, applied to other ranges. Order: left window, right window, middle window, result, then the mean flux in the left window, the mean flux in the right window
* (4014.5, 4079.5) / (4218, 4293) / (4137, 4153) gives 1.0 angstrom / 8.76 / 7.68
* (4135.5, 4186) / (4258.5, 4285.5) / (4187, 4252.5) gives 5.9 angstrom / 7.63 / 8.08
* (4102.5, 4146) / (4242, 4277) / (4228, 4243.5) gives 1.2 angstrom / 8.04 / 7.65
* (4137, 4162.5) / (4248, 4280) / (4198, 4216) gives 1.6 angstrom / 7.73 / 7.74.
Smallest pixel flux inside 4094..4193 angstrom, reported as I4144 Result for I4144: 6.812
